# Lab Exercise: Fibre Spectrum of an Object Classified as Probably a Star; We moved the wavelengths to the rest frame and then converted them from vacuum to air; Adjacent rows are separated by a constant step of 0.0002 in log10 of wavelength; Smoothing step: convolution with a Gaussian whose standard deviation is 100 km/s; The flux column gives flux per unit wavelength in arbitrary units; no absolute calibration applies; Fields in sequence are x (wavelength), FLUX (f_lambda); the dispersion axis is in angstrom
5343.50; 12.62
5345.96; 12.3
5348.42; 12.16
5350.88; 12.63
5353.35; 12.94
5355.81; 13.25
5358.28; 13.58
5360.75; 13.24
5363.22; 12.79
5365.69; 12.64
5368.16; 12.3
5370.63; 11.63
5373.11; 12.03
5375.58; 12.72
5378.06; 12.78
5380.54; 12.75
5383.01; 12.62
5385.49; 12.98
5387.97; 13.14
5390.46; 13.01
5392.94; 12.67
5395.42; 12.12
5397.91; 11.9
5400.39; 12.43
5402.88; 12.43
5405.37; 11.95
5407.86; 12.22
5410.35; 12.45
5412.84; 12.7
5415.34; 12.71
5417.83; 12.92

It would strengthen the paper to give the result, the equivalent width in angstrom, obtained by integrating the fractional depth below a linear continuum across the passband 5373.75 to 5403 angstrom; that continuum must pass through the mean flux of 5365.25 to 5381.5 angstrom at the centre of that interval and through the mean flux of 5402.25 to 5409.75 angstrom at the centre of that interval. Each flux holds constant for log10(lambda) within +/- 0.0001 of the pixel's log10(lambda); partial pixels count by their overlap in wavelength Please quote -0.77 angstrom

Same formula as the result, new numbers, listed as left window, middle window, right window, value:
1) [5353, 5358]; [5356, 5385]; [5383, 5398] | 0.7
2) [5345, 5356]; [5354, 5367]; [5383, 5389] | -0.4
